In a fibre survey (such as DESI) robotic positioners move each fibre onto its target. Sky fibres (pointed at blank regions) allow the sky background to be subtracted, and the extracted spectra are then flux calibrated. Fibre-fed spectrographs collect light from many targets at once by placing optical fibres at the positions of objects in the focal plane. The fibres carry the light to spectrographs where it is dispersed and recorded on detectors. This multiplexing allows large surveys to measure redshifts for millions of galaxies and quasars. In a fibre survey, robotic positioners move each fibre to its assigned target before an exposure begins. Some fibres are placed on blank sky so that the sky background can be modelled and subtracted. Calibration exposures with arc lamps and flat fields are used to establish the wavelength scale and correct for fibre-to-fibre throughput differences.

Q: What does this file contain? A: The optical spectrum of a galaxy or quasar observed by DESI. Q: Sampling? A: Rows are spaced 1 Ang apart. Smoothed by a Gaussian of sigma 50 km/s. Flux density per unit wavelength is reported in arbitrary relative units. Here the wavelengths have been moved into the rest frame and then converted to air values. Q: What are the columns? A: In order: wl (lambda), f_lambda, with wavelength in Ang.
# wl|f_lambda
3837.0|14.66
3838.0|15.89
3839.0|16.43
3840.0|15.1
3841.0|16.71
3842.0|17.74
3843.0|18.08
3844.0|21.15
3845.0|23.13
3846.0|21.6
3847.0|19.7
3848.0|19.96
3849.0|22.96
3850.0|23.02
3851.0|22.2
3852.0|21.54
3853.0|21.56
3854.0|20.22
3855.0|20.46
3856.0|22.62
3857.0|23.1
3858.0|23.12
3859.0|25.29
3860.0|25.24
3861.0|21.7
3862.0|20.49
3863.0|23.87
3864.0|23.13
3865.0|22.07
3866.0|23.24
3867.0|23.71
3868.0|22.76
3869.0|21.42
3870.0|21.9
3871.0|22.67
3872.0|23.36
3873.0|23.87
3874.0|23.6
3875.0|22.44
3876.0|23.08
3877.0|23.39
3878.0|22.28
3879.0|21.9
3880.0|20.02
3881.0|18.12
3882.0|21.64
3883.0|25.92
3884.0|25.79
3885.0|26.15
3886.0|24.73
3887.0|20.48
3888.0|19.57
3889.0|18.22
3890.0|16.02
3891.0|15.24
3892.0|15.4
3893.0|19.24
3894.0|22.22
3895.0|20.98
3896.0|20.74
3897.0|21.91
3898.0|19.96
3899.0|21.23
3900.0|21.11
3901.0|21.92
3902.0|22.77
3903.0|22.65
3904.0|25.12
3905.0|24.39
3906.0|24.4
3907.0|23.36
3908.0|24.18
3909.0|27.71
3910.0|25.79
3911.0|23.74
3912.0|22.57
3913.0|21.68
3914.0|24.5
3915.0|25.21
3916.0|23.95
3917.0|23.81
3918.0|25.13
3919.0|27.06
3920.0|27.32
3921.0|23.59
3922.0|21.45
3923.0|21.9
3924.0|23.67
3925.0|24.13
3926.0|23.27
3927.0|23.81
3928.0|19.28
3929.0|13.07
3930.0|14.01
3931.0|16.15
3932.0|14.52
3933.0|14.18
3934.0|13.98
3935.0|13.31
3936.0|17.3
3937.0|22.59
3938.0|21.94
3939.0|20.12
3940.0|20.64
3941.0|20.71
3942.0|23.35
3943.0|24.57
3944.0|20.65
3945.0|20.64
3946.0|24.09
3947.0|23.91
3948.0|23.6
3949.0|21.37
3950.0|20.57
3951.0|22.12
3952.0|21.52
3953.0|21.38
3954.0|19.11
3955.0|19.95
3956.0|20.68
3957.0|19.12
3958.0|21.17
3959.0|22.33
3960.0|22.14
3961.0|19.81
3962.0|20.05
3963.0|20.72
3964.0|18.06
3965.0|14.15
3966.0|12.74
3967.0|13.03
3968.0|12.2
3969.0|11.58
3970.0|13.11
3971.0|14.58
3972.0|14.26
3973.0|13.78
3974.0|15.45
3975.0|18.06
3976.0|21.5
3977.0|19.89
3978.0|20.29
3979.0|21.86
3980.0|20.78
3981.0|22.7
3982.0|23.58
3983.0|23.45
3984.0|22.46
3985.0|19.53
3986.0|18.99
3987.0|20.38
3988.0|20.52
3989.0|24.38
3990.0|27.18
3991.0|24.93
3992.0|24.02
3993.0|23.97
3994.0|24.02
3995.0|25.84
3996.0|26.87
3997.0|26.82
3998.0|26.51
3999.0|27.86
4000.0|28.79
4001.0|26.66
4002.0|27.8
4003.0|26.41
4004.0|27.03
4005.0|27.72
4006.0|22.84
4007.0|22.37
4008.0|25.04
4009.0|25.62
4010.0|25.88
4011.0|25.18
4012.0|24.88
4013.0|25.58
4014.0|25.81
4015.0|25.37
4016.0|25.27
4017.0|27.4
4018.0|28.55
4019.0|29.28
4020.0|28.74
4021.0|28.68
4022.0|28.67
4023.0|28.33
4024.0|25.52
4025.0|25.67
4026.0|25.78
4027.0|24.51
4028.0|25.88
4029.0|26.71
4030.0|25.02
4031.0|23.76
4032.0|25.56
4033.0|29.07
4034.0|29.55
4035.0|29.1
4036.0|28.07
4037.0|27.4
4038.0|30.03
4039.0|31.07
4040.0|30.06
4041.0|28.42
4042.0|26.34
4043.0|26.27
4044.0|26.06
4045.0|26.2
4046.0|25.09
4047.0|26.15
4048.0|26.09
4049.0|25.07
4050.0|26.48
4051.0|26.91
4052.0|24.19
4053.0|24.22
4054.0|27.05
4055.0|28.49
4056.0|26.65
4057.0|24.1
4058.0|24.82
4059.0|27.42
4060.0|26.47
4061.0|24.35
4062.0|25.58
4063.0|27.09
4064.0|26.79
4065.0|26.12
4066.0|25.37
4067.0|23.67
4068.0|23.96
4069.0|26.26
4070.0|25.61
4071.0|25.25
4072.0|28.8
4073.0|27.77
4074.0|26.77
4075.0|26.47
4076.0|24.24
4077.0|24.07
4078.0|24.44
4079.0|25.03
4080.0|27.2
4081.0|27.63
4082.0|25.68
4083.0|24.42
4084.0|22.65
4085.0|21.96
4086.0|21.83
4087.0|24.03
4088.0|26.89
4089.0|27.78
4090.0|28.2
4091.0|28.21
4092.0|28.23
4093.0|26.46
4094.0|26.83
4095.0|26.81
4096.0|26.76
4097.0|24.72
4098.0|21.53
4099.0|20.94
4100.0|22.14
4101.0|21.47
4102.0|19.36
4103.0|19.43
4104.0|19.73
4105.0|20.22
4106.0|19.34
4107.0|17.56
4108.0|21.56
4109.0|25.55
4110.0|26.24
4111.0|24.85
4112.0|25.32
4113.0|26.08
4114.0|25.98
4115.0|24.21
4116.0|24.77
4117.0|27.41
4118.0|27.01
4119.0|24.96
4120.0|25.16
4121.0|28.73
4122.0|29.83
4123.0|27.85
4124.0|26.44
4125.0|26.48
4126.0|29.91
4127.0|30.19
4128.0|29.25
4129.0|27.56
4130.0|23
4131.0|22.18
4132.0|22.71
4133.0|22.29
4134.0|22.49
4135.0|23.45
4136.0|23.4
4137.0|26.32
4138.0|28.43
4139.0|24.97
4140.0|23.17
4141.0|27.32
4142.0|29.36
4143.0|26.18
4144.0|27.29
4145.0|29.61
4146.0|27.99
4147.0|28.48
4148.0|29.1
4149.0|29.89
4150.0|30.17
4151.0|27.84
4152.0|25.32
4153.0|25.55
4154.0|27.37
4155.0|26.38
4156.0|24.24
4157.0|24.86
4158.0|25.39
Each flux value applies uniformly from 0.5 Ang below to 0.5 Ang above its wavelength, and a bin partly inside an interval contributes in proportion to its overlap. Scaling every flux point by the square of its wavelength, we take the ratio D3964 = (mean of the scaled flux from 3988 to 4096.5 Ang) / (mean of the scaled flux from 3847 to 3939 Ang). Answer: 1.30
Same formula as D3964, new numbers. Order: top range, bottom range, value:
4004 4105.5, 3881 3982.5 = 1.33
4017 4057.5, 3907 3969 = 1.37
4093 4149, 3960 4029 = 1.17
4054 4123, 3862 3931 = 1.24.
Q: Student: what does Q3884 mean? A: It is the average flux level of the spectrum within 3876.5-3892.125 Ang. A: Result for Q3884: 21.1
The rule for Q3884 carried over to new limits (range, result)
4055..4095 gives 25.8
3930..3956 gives 20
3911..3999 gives 20.7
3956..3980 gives 17.5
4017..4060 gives 26.9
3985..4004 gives 25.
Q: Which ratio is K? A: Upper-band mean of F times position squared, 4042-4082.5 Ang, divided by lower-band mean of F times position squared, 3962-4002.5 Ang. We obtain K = 1.29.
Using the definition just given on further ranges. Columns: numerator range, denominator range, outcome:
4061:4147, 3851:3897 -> 1.30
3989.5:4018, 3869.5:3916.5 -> 1.23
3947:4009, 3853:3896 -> 1.03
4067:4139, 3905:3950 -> 1.26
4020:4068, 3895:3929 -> 1.22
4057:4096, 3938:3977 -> 1.43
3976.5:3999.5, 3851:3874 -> 1.10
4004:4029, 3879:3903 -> 1.34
